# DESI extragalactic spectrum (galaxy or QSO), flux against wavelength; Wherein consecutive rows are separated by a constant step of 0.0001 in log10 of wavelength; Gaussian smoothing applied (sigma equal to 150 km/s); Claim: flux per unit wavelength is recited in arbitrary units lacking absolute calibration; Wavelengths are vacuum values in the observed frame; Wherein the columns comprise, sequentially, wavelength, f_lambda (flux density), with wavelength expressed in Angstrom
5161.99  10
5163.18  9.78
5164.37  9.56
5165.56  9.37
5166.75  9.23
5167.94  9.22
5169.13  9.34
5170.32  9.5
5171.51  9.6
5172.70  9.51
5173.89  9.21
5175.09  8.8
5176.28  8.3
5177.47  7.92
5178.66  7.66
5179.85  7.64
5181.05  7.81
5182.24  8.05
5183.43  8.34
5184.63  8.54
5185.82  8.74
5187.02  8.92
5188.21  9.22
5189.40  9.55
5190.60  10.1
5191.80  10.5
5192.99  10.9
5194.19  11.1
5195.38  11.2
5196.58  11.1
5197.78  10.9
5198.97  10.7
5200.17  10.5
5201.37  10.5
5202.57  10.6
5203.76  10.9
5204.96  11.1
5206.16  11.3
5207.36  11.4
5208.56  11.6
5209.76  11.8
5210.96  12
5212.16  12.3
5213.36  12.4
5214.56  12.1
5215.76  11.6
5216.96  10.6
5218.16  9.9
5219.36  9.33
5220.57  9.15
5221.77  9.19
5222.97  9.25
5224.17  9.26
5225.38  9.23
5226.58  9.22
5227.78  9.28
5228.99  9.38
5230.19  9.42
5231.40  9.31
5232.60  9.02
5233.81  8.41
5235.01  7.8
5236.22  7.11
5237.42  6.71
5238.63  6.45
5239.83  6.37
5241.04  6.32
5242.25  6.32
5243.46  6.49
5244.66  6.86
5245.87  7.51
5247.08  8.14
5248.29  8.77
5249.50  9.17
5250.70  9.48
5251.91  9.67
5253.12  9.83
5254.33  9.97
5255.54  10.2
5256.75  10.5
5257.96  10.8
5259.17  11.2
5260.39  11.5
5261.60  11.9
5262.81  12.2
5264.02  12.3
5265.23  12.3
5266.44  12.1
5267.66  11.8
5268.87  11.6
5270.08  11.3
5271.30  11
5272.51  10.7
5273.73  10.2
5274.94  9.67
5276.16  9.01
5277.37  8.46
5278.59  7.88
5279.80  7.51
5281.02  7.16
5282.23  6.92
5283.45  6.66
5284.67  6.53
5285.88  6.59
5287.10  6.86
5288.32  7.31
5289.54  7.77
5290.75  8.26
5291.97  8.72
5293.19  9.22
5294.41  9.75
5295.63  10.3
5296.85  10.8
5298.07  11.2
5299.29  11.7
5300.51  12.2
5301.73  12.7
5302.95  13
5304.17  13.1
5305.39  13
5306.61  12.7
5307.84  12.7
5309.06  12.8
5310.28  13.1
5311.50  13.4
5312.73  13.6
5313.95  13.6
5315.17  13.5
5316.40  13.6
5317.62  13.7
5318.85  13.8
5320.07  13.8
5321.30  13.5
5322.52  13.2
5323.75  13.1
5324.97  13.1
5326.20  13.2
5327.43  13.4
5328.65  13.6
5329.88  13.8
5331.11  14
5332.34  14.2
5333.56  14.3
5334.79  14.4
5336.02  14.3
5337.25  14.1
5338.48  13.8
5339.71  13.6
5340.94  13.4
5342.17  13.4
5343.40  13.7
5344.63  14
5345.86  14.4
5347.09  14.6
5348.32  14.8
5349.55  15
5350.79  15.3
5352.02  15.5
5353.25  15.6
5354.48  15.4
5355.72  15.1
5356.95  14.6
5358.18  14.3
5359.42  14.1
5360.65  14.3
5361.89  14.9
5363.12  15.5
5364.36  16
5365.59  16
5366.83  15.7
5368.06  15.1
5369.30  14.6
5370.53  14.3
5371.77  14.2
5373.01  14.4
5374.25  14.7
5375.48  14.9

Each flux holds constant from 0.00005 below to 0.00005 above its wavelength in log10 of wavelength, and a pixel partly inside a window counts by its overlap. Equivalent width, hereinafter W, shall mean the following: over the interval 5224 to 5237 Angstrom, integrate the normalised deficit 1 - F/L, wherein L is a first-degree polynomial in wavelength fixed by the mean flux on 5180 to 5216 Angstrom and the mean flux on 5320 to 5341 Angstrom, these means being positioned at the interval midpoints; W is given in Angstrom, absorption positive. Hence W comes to 2.8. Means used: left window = 10.5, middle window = 8.81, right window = 13.7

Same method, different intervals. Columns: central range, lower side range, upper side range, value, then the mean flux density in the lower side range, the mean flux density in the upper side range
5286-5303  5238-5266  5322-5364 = 2.7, 9.33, 14.2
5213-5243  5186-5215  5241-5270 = 4.5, 10.9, 9.97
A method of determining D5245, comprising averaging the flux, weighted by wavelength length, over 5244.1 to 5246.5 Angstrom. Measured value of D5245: 7.19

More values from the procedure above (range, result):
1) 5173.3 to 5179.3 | 8.37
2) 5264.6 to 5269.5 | 12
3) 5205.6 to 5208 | 11.3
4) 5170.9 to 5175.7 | 9.27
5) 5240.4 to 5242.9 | 6.3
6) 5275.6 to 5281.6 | 8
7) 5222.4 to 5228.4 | 9.24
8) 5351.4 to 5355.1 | 15.5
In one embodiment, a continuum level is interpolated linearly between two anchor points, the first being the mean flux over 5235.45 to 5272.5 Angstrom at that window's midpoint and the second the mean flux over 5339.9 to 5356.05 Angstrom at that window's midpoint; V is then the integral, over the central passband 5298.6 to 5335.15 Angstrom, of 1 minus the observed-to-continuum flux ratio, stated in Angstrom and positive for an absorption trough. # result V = -1.1 Angstrom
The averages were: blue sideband 9.54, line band 13.3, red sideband 14.6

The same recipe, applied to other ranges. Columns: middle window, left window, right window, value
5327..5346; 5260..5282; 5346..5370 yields 0.0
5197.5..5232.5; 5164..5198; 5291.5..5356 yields -0.8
